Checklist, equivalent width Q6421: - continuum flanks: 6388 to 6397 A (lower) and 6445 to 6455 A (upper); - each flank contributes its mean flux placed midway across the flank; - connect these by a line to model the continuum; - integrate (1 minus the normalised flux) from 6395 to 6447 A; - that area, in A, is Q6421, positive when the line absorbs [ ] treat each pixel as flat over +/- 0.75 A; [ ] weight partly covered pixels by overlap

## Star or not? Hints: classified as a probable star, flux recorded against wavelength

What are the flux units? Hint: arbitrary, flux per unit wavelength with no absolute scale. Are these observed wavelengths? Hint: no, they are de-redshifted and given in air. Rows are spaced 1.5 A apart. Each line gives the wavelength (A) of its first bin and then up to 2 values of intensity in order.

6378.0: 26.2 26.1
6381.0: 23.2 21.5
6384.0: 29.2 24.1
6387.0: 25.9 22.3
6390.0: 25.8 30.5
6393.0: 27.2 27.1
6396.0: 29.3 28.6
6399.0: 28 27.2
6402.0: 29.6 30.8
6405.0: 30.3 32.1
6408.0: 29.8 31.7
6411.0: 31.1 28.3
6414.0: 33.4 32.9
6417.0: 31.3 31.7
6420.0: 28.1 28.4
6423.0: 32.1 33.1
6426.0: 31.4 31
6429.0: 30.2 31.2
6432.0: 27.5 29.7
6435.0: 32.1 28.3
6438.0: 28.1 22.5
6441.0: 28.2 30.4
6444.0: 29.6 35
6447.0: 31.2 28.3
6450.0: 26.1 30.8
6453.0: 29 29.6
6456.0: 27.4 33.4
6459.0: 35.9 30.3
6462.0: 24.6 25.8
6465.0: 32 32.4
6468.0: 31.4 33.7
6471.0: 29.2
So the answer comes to -2.87 A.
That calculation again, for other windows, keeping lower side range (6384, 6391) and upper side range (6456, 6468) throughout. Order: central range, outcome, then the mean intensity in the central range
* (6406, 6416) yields -1.6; 31.3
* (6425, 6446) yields -0.8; 29.6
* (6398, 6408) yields -1.3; 29.6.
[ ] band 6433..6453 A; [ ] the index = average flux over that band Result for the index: 29.2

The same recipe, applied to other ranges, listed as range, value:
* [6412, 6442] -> 30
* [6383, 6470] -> 29.6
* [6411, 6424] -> 30.8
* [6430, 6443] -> 28.6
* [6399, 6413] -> 30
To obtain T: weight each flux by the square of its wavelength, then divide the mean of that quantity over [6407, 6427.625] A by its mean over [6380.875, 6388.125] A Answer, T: 1.3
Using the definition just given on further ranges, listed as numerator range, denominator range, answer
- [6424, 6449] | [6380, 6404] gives 1.13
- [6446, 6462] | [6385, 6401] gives 1.14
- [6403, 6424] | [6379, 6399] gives 1.18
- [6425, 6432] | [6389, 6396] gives 1.12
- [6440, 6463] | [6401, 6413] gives 0.99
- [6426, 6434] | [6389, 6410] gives 1.05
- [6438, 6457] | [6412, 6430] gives 0.94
